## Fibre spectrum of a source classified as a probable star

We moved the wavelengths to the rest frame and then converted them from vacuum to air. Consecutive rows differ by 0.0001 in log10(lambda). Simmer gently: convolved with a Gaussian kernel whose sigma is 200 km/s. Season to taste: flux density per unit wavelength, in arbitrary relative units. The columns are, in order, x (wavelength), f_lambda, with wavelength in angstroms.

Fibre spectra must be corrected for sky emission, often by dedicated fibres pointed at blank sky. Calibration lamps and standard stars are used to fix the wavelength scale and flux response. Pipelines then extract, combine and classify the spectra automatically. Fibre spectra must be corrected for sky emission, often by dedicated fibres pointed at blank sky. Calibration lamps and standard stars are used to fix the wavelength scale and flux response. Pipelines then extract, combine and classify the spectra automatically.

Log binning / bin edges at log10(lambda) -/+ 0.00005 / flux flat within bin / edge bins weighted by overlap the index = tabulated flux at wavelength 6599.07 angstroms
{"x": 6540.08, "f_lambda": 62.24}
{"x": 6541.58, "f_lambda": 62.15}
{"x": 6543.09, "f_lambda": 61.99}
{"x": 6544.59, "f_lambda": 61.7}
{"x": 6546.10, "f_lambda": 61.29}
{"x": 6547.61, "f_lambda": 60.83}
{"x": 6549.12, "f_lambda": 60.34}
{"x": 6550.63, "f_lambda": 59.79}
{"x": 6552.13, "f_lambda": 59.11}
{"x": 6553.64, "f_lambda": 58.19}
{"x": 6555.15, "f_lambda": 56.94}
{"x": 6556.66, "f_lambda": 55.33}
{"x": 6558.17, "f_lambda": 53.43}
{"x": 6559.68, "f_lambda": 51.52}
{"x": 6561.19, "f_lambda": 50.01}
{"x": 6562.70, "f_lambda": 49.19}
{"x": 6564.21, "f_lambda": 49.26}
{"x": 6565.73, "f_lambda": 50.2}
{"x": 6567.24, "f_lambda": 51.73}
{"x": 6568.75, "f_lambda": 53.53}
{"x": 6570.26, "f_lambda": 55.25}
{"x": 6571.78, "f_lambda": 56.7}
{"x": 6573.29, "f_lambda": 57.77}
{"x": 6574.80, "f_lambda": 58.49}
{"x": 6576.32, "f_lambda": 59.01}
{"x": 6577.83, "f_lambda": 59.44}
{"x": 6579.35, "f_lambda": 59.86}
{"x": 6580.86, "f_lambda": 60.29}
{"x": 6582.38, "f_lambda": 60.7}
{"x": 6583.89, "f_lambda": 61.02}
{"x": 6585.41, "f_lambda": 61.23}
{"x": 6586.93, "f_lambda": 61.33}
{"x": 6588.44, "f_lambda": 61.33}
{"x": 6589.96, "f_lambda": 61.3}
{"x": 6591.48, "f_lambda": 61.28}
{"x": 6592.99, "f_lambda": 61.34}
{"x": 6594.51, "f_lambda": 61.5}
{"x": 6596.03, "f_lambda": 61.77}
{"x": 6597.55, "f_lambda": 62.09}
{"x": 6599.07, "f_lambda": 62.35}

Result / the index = 62.35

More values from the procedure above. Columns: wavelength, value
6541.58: 62.15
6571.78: 56.7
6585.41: 61.23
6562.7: 49.19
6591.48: 61.28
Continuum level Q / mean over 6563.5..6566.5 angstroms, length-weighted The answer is 49.6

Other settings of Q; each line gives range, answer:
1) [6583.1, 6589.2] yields 61.3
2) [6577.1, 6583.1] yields 60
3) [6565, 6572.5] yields 53.5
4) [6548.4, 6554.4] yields 59.4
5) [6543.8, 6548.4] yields 61.3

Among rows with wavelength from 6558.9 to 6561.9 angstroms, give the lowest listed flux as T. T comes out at 50.01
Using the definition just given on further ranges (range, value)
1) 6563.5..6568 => 49.26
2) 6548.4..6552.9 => 59.11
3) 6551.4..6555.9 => 56.94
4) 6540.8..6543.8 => 61.99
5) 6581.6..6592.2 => 60.7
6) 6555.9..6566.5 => 49.19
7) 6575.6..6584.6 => 59.01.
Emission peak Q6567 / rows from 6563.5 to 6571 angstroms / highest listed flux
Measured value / 55.25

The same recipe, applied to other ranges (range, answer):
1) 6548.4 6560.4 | 60.34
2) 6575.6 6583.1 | 60.7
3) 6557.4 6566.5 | 53.43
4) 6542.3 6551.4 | 61.99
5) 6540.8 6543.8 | 62.15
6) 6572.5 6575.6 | 58.49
